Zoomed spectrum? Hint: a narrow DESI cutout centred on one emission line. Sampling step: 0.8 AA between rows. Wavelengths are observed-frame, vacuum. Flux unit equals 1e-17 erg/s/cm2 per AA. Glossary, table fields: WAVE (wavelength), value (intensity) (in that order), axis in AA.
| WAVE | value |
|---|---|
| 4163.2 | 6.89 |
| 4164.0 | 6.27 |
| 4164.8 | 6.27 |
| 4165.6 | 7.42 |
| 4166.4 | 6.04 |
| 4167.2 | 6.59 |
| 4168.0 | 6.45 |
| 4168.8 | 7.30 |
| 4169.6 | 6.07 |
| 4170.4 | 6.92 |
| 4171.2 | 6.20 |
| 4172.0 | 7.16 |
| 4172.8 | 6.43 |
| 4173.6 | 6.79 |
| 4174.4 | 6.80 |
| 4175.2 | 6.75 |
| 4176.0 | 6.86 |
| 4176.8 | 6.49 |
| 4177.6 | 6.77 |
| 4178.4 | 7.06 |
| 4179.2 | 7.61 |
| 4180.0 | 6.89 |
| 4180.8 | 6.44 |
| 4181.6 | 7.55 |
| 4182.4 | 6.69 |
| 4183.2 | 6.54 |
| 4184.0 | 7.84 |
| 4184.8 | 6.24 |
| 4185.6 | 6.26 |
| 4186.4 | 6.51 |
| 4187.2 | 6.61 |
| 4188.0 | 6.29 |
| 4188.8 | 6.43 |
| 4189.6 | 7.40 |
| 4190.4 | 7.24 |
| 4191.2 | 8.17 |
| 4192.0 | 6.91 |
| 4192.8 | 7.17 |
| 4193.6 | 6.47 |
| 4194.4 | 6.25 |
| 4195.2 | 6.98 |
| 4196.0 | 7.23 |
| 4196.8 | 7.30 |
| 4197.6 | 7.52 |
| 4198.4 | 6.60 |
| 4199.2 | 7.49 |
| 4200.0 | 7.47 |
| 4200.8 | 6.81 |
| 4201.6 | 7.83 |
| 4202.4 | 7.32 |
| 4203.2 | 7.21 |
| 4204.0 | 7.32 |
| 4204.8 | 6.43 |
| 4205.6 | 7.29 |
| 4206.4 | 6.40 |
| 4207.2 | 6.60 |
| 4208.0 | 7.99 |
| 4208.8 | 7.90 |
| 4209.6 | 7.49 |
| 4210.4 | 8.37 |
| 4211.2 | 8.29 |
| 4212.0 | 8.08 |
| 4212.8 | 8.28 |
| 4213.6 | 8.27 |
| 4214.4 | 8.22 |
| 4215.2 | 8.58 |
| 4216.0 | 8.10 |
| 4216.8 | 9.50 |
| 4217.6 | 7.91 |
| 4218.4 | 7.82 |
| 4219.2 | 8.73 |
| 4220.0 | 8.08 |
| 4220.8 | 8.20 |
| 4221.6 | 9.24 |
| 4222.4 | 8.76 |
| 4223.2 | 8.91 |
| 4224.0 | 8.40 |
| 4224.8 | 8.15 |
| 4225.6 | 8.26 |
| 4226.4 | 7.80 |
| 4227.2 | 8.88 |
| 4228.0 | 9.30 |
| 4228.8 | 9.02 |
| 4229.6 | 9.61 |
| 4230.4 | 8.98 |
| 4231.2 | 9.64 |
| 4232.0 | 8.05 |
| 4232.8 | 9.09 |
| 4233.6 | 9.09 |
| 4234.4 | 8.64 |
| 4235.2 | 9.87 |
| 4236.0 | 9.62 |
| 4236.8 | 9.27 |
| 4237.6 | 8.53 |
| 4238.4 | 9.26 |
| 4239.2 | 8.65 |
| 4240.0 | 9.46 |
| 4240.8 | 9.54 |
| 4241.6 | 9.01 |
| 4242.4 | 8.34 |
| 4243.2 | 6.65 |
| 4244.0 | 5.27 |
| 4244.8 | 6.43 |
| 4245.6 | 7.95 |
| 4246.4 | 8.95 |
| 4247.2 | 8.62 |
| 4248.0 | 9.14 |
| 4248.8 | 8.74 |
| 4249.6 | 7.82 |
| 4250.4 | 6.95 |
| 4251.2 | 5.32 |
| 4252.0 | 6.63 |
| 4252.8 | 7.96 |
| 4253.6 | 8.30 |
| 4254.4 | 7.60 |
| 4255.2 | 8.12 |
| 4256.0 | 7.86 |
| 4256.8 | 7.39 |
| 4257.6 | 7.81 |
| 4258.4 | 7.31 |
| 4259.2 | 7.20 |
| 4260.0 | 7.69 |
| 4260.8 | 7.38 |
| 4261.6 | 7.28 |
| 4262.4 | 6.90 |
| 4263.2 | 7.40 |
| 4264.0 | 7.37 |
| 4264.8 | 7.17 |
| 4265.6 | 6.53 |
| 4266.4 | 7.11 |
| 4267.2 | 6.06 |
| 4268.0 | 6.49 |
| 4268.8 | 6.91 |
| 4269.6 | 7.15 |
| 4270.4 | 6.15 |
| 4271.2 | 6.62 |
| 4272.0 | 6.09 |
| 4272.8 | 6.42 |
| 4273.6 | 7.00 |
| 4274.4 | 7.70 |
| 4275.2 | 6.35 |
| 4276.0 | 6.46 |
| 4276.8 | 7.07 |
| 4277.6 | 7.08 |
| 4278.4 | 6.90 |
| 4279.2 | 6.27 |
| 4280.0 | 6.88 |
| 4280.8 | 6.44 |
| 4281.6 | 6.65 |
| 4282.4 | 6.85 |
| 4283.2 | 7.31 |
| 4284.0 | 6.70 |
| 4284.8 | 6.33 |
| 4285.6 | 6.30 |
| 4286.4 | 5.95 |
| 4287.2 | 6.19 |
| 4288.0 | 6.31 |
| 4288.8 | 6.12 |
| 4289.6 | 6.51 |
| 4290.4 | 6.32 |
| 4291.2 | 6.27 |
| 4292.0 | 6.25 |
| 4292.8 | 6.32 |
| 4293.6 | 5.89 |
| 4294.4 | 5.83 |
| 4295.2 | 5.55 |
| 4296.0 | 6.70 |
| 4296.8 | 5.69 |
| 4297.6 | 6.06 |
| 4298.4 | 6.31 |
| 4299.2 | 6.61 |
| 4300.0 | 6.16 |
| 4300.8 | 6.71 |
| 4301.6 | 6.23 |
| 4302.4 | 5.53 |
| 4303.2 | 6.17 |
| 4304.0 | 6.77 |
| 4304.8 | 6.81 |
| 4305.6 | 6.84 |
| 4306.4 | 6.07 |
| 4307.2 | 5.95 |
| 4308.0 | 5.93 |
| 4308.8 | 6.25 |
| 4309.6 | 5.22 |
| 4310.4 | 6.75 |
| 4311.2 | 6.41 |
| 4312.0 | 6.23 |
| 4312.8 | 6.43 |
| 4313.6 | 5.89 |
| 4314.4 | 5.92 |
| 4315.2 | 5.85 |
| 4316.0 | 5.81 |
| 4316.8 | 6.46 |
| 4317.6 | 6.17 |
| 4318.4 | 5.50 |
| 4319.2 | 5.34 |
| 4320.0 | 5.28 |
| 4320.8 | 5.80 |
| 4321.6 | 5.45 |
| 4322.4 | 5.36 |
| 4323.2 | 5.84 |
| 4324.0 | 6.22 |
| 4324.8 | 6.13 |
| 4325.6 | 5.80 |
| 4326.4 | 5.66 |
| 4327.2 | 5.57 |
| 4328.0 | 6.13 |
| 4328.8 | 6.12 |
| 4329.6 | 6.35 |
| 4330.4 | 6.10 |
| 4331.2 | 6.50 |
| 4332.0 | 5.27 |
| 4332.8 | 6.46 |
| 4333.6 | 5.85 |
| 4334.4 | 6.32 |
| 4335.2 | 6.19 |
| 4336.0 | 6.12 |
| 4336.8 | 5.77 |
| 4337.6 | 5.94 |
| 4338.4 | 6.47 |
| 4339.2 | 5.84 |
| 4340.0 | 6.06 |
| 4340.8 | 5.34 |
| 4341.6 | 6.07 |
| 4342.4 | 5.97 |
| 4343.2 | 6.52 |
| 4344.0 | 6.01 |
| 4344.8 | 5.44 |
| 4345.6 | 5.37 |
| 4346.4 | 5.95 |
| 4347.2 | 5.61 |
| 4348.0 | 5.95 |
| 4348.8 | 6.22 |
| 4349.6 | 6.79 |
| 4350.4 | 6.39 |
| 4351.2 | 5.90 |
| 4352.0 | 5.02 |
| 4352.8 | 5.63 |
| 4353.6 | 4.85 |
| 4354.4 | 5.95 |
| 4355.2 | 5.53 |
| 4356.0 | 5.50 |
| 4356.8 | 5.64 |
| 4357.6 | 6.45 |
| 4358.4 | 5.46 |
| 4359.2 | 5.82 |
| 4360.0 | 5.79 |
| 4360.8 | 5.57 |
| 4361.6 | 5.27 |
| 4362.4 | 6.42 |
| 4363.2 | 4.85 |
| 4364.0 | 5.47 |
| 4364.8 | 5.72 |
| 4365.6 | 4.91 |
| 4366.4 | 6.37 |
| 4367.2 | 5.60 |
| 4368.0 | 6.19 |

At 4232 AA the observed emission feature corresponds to C IV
